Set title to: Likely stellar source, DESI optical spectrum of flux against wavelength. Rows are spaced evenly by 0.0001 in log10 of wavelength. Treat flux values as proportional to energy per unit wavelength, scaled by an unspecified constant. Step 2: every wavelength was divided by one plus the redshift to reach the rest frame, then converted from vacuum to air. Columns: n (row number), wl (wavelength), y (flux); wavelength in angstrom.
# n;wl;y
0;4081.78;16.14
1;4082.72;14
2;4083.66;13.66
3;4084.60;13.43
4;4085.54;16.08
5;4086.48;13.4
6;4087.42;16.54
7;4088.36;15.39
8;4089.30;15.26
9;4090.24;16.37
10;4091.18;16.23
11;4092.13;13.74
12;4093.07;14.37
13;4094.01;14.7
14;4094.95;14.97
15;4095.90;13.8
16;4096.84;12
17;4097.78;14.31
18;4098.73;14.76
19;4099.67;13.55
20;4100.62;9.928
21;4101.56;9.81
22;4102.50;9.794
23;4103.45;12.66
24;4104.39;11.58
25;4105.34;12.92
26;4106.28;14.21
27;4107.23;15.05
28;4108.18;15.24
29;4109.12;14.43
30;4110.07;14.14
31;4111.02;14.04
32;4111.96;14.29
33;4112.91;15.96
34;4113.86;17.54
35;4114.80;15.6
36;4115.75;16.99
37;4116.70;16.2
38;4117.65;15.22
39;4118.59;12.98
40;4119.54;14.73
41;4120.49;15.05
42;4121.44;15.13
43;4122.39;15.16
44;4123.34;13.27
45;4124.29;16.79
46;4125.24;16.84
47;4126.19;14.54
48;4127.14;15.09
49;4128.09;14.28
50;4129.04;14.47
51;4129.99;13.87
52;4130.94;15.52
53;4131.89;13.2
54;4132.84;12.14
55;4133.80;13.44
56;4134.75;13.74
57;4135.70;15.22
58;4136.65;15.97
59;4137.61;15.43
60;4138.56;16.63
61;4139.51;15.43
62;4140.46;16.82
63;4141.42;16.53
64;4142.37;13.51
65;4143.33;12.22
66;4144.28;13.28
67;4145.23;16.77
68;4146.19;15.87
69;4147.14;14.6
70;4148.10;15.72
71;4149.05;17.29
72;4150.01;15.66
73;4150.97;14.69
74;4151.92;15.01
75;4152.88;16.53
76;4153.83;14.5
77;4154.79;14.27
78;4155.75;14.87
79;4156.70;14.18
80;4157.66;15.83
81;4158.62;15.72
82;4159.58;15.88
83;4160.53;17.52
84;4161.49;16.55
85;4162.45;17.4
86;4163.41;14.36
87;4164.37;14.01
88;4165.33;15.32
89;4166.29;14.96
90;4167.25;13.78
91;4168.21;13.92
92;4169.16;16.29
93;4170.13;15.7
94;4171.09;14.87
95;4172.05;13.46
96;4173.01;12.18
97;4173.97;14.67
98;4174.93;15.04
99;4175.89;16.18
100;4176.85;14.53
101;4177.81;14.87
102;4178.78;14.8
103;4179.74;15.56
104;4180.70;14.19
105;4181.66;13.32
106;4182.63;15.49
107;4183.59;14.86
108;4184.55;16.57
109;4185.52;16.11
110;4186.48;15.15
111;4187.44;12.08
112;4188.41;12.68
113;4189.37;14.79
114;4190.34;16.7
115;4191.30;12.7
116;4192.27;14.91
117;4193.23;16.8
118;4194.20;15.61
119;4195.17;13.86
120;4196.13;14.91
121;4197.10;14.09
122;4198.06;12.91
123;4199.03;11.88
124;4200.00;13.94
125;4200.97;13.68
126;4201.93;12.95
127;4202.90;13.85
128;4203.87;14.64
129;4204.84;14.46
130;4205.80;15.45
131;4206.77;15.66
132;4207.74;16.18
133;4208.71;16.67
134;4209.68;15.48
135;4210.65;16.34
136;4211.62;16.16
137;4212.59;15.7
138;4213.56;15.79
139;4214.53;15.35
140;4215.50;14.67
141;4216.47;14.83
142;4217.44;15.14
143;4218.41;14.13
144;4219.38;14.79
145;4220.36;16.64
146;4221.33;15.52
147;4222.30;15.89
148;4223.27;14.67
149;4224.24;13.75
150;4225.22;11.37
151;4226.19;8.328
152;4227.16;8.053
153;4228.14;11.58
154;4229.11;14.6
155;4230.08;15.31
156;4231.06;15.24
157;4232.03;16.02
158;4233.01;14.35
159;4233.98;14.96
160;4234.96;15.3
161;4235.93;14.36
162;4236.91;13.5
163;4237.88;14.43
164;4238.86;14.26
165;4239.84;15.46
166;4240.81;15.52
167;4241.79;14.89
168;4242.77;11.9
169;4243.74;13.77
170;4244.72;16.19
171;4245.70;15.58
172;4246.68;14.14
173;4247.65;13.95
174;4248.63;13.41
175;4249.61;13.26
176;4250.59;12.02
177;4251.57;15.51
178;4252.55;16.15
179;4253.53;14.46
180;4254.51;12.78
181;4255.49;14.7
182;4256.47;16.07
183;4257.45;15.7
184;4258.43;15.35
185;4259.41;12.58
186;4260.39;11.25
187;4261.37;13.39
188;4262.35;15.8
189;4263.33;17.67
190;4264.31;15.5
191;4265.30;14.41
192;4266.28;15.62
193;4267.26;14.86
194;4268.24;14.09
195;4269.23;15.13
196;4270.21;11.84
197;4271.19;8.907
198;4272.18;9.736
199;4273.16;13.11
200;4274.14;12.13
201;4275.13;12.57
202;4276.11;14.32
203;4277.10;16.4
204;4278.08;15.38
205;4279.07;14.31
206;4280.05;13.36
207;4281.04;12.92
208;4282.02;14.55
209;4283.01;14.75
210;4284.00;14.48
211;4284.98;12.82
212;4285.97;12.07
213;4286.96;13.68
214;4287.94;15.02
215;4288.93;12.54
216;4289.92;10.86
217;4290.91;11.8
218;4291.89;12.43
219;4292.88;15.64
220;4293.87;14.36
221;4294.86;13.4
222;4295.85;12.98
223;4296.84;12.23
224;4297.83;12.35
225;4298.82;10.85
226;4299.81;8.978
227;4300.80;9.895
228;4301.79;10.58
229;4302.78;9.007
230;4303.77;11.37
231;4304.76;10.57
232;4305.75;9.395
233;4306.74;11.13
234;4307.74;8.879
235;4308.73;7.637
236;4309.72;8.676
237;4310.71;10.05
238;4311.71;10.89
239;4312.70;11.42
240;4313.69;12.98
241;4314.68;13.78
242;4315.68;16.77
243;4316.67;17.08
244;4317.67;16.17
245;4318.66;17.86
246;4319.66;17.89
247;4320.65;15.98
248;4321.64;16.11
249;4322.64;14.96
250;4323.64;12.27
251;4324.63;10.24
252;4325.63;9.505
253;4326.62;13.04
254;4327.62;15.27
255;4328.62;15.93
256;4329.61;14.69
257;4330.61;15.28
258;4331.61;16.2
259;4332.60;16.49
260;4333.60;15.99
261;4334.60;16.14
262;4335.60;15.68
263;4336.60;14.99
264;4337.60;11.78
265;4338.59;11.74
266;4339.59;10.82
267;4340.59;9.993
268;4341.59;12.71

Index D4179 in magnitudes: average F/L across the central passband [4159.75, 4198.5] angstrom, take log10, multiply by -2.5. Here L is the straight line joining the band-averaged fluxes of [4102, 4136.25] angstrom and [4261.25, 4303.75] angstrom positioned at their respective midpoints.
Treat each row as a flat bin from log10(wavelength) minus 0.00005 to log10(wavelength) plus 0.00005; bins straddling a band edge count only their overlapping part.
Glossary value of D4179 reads -0.06 mag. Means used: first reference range 14.5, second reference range 13.2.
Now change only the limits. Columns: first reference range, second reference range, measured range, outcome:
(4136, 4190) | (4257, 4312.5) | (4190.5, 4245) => -0.036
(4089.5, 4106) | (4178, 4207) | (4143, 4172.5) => -0.086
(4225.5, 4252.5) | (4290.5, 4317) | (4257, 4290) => -0.087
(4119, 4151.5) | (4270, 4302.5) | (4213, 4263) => -0.063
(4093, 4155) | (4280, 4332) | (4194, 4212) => -0.062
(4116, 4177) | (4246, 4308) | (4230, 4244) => -0.066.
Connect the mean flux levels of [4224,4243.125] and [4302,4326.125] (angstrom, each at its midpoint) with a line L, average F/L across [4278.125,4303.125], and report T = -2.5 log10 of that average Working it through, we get 0.01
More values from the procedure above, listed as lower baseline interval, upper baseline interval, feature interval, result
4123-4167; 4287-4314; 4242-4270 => -0.16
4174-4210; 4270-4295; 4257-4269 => -0.09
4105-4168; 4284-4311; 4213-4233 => -0.07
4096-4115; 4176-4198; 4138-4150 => -0.09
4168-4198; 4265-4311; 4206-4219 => -0.11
